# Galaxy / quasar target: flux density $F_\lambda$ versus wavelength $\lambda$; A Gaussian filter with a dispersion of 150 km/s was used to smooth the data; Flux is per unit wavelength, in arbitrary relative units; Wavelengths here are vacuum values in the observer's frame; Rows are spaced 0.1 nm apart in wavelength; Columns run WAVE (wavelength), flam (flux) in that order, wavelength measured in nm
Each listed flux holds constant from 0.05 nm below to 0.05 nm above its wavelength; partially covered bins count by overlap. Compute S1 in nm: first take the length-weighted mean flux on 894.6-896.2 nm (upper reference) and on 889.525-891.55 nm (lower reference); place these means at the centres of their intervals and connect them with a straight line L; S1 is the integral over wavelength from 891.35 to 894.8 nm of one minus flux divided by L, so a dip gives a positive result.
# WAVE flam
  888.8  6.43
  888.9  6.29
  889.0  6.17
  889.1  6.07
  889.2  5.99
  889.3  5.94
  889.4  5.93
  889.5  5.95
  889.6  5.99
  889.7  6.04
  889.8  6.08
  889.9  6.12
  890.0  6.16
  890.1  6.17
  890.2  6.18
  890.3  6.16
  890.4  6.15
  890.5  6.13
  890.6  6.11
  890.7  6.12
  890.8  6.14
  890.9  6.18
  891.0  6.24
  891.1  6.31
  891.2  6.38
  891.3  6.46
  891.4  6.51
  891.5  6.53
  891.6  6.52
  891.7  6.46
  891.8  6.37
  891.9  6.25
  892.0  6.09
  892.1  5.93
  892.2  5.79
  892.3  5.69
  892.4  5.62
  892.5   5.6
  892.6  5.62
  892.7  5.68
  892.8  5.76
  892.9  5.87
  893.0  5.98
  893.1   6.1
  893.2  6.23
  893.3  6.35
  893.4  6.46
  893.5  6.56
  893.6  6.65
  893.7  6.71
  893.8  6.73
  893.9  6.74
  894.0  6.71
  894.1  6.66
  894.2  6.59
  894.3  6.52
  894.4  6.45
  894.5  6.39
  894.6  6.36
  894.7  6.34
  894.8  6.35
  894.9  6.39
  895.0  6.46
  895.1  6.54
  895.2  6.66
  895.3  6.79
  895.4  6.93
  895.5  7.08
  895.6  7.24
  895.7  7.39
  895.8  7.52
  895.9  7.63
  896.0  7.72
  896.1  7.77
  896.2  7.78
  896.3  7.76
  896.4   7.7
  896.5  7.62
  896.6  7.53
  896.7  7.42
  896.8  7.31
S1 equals 0.19 nm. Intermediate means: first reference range 6.2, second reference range 6.99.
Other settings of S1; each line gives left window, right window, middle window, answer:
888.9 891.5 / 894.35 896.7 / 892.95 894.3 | 0.049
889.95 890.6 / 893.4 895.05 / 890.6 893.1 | 0.085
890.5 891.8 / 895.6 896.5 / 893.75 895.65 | 0.168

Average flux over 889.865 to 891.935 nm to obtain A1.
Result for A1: 6.27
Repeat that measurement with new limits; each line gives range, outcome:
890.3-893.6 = 6.14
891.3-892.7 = 6.07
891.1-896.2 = 6.49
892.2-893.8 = 6.07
